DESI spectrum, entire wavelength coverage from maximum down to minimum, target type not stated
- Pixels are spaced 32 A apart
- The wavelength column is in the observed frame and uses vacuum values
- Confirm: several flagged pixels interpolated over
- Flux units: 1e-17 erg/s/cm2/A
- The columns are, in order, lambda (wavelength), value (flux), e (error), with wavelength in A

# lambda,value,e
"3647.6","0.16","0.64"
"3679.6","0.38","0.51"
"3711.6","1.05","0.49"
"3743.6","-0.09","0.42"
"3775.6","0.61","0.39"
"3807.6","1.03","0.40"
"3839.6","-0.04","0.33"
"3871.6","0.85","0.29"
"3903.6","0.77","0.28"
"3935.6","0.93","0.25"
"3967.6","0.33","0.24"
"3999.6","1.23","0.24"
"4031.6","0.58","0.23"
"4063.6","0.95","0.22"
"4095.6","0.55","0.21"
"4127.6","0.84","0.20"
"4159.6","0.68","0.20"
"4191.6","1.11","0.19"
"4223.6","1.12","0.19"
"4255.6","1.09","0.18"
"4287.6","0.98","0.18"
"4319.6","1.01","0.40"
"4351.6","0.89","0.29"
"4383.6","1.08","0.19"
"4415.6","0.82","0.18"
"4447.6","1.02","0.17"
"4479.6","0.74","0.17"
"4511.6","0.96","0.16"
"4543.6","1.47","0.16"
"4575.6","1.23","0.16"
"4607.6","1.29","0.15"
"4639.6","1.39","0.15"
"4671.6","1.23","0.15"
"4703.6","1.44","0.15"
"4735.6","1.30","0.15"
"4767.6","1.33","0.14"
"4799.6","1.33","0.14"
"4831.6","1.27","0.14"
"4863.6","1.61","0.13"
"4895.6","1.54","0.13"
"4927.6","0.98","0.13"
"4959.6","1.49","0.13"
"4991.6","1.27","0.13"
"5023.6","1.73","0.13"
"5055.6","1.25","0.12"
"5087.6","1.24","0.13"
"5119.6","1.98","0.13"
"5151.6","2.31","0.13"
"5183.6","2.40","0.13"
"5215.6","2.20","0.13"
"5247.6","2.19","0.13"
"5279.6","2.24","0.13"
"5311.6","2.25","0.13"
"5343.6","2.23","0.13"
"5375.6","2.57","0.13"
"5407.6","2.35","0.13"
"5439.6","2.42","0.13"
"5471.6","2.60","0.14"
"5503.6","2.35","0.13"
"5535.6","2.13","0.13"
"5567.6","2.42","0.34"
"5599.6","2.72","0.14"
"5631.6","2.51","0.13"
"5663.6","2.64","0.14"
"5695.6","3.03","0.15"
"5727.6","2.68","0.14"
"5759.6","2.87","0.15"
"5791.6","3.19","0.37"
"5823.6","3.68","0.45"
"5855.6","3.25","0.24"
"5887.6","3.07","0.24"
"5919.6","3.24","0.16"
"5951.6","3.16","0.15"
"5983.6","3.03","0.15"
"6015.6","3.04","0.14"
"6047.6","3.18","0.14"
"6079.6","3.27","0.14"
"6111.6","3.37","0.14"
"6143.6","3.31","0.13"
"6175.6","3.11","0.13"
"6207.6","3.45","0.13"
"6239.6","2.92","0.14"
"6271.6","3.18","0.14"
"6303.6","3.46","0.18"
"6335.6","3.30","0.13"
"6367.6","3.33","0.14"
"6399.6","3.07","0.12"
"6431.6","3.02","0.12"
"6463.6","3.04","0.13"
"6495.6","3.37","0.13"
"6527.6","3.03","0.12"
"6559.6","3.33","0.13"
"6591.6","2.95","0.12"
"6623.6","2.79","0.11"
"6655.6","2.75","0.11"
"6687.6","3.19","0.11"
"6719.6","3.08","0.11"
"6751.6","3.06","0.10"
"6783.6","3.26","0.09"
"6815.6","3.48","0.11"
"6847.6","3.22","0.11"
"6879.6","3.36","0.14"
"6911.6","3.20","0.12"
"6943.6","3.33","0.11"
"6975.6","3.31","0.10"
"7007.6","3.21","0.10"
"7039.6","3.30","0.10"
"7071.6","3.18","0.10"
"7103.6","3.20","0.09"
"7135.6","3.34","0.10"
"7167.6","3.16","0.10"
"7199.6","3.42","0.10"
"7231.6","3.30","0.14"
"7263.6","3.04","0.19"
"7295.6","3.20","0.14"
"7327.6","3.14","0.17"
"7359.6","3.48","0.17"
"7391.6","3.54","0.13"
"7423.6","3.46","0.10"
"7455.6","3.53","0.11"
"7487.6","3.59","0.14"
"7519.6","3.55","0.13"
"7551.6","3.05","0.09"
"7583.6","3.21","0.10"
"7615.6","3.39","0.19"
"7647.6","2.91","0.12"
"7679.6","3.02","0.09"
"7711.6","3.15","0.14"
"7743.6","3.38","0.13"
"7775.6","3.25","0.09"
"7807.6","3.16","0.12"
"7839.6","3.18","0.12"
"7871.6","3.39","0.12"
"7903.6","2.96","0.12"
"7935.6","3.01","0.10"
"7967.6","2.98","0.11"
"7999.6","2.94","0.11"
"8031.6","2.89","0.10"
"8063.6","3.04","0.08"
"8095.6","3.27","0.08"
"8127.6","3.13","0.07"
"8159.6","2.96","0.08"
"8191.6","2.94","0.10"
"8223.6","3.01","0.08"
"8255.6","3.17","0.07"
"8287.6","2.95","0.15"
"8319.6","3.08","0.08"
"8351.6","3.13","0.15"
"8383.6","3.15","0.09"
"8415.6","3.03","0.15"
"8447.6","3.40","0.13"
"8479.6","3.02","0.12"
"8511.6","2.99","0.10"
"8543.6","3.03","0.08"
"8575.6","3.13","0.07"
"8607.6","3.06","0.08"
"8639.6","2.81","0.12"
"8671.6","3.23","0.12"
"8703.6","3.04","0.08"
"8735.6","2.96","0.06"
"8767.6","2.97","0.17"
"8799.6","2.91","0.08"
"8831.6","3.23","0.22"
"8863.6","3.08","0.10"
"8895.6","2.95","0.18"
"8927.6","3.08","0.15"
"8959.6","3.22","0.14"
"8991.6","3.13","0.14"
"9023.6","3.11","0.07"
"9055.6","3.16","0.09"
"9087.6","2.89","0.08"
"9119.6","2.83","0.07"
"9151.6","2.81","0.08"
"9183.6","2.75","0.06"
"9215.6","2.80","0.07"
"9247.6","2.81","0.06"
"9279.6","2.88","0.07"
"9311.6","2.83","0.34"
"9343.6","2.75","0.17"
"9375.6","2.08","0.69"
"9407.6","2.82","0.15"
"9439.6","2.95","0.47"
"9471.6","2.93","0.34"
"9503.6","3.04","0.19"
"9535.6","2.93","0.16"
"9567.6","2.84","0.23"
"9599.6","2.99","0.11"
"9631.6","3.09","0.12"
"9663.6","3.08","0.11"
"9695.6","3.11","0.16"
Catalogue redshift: 0.283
